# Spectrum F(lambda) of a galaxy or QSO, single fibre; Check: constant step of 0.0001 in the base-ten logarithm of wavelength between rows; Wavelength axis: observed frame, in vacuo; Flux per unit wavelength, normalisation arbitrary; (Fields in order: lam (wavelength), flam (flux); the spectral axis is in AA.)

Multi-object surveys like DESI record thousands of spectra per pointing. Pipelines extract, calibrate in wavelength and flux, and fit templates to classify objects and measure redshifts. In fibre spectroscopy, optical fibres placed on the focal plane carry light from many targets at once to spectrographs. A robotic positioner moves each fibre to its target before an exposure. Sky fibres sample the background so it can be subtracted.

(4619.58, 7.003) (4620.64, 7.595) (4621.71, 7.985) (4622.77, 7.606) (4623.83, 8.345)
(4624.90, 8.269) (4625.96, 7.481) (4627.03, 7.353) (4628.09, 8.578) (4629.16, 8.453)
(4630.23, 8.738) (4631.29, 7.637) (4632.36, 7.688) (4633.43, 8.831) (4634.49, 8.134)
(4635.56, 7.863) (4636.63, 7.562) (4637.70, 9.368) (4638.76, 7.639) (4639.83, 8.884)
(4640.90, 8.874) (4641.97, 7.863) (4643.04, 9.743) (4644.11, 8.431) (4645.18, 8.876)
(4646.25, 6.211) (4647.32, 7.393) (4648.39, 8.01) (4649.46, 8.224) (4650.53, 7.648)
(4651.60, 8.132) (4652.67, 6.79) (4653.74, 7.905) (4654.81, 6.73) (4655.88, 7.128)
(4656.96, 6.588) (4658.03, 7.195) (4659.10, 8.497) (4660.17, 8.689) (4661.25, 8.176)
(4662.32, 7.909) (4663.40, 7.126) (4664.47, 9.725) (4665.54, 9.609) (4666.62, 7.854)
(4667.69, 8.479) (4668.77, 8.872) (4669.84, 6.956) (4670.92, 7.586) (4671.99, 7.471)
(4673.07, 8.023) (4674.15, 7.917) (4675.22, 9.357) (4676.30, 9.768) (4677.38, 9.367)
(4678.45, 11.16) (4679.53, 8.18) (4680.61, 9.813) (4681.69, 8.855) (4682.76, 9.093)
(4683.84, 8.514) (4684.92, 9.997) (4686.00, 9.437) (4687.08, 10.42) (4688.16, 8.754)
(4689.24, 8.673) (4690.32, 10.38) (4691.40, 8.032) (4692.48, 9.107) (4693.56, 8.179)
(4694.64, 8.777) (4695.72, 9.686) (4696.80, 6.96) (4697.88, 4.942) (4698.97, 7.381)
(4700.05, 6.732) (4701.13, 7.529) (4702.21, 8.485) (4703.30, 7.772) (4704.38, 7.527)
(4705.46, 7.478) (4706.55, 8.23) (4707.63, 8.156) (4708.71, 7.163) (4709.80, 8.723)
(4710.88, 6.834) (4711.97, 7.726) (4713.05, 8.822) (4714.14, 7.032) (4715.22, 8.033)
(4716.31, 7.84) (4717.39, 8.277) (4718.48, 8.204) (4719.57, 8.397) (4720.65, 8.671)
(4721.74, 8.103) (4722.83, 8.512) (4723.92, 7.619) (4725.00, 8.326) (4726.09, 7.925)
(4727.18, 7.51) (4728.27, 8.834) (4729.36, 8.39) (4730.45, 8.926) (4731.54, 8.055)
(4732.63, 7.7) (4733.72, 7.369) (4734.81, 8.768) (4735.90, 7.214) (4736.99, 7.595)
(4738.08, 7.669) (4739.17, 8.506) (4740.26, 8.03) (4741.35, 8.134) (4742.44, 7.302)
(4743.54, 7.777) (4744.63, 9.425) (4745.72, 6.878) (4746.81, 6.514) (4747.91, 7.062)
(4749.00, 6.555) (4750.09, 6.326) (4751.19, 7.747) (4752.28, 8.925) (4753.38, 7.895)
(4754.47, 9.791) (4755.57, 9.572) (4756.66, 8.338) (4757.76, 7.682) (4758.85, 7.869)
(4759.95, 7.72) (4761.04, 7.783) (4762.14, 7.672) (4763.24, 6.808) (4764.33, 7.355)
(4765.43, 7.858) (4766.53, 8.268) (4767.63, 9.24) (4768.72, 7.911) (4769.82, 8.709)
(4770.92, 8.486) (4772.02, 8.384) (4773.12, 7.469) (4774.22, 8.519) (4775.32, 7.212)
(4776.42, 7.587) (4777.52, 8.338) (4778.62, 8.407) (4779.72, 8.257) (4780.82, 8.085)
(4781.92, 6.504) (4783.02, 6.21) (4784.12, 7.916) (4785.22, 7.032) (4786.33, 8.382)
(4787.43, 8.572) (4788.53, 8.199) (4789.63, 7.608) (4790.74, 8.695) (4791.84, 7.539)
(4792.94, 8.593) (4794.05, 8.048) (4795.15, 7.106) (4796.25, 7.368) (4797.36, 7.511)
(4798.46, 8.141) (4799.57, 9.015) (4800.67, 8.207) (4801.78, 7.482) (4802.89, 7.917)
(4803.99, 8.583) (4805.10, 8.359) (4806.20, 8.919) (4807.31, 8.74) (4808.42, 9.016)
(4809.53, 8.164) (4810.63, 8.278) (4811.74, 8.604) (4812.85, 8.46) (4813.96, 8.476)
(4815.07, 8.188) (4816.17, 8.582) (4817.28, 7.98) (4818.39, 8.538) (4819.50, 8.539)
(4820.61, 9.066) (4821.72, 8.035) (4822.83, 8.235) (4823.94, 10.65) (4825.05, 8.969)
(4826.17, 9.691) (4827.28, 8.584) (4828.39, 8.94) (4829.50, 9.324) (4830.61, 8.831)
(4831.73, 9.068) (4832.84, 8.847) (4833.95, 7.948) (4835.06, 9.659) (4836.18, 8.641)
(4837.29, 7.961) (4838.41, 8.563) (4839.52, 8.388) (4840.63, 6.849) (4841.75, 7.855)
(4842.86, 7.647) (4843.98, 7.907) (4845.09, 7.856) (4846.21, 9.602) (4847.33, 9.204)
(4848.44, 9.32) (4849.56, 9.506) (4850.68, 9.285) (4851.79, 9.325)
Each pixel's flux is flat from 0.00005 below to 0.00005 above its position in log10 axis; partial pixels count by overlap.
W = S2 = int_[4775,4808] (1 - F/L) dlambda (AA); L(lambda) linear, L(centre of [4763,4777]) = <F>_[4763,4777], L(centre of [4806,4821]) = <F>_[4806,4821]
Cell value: 1.2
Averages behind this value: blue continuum 8.01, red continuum 8.52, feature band 7.96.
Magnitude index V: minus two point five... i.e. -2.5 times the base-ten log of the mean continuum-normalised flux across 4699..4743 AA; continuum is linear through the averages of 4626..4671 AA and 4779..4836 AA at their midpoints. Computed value 0.03 mag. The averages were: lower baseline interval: 8.04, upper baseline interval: 8.35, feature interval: 7.95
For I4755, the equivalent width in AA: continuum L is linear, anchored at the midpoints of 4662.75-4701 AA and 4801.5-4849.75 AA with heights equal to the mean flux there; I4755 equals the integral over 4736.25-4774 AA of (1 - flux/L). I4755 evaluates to 2.9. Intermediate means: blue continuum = 8.59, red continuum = 8.59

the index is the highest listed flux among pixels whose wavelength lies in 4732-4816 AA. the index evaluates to 9.791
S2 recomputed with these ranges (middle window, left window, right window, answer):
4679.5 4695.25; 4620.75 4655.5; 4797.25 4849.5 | -1.82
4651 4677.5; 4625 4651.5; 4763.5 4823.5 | 0.29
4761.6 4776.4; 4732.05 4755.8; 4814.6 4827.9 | 0.28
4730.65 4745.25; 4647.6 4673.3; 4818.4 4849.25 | 0.45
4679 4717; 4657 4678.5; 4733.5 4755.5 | -0.45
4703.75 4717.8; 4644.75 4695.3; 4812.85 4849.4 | 1.07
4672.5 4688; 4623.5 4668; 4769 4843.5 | -2.21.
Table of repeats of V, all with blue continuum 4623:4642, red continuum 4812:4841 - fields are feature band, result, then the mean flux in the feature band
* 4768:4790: 0.09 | 7.9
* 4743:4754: 0.13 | 7.53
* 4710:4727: 0.05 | 8.03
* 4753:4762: 0.02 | 8.31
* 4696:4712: 0.12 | 7.47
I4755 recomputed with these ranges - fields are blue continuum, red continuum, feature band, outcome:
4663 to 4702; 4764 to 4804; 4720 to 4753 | 1.5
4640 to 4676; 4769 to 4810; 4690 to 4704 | 0.1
